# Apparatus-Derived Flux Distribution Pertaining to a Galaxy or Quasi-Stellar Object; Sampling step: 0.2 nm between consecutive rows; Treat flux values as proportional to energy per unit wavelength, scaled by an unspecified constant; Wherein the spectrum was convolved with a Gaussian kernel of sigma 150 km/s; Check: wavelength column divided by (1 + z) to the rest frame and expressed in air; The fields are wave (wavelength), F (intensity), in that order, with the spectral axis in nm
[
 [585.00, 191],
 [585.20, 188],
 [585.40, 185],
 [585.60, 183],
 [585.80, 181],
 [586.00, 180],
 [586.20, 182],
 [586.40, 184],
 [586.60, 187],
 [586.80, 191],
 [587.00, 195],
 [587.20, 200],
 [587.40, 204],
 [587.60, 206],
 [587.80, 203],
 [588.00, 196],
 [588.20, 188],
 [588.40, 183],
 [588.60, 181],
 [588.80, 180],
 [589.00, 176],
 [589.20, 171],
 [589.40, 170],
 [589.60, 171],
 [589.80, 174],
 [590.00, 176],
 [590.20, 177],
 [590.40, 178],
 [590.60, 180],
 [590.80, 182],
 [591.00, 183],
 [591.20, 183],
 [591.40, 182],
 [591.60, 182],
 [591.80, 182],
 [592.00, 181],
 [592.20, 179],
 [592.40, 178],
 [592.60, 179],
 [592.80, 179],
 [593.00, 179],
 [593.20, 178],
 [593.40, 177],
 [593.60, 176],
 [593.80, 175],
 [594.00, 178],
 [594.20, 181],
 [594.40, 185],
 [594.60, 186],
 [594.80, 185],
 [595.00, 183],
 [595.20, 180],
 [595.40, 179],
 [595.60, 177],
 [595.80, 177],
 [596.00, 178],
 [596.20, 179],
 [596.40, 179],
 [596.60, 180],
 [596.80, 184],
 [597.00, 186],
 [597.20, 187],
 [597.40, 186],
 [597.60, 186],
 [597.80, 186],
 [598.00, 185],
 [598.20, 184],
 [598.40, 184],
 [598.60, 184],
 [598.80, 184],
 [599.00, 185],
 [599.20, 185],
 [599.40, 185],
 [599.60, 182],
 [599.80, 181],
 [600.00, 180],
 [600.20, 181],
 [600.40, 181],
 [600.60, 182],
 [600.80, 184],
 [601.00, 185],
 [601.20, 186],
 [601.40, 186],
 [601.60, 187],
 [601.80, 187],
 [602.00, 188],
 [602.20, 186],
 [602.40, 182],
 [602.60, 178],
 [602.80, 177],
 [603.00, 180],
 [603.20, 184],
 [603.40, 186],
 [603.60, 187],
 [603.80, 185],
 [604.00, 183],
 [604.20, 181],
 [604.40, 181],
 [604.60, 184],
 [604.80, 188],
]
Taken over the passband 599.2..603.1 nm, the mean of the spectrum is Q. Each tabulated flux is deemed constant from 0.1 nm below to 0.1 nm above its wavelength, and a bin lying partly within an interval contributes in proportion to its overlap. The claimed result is 183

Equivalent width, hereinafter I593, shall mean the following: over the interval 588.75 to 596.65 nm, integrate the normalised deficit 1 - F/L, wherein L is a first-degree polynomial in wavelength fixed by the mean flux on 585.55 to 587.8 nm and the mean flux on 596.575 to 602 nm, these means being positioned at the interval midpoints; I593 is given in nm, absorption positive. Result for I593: 0.38 nm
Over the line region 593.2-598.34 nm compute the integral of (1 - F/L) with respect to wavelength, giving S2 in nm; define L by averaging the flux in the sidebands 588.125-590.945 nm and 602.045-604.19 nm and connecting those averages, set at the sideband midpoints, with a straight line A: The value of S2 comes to -0.042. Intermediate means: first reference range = 178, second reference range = 183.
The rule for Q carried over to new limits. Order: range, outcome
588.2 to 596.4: 179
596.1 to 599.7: 184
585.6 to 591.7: 184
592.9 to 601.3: 182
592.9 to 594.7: 179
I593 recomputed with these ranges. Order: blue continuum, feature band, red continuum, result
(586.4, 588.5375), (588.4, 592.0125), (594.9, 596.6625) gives 0.211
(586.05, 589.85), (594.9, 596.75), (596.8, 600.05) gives 0.057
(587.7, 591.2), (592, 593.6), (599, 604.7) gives 0.026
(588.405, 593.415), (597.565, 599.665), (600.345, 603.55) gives -0.027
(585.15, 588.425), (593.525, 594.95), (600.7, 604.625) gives 0.049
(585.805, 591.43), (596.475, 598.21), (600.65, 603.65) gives -0.006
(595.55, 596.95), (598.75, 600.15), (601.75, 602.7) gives -0.009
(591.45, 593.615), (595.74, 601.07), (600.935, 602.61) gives 0.005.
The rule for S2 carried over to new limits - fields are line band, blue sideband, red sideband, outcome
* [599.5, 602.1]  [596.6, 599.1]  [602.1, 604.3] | 0.00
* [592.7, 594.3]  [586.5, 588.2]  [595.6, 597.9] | 0.08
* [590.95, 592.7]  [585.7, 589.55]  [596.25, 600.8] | 0.04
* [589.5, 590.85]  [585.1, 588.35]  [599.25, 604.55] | 0.09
